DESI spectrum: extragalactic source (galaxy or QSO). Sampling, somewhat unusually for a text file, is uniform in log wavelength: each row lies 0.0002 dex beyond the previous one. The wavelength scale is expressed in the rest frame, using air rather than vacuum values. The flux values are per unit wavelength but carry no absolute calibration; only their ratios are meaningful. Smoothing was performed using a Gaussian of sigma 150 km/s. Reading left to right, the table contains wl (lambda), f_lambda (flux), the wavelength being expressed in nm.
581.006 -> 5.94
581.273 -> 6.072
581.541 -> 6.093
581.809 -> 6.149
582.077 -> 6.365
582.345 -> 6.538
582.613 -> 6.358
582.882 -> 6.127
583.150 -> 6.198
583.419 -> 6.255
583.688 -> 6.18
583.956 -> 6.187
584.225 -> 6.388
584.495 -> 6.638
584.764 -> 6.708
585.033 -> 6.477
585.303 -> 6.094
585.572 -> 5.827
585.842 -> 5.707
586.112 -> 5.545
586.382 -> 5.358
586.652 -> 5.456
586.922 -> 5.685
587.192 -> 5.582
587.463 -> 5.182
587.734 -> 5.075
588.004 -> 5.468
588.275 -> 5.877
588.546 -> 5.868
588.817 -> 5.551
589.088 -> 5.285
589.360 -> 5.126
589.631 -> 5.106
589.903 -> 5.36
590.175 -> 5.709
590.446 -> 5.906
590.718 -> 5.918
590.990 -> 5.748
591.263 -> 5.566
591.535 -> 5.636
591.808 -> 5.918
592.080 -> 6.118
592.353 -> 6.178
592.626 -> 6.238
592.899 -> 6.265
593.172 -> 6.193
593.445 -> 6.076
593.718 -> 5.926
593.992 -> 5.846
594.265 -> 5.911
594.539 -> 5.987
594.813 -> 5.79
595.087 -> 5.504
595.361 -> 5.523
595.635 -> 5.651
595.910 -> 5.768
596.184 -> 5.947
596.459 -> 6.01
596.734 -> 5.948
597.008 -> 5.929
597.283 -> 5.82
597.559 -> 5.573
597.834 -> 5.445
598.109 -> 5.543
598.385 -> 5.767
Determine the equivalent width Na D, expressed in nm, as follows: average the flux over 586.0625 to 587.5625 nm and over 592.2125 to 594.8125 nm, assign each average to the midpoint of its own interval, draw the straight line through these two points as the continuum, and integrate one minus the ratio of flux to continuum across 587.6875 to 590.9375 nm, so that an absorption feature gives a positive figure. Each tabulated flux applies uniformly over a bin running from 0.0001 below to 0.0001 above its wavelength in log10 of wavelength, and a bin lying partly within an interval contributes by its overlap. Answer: 0.09 nm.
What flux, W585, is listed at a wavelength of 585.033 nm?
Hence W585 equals 6.477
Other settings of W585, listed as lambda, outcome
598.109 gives 5.543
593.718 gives 5.926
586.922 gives 5.685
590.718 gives 5.918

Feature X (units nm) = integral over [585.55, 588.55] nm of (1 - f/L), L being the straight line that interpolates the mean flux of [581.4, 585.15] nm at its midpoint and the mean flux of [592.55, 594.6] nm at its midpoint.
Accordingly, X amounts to 0.34 nm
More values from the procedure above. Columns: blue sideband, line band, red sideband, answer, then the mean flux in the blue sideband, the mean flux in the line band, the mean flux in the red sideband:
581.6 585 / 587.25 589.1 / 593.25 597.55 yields 0.20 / 6.34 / 5.49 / 5.84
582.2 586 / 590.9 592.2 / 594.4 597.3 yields 0.04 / 6.26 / 5.79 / 5.81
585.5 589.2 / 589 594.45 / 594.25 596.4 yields -0.15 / 5.53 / 5.81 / 5.76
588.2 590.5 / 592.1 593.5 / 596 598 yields -0.14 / 5.51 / 6.19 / 5.81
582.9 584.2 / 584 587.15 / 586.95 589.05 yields -0.04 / 6.22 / 5.98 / 5.51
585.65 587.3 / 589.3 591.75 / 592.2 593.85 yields 0.14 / 5.57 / 5.59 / 6.15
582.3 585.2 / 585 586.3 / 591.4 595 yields 0.09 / 6.36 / 5.86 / 6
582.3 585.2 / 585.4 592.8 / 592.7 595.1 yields 0.62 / 6.36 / 5.64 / 5.98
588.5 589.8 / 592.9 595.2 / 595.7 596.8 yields -0.08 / 5.35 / 5.93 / 5.89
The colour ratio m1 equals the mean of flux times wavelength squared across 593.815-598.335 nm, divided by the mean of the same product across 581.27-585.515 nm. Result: 0.95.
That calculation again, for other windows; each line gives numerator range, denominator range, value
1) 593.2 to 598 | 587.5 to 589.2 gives 1.08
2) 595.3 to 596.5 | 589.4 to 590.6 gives 1.07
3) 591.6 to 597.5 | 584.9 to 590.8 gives 1.08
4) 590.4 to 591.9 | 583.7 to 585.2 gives 0.92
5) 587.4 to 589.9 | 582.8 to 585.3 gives 0.86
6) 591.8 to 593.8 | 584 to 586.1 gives 1.01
